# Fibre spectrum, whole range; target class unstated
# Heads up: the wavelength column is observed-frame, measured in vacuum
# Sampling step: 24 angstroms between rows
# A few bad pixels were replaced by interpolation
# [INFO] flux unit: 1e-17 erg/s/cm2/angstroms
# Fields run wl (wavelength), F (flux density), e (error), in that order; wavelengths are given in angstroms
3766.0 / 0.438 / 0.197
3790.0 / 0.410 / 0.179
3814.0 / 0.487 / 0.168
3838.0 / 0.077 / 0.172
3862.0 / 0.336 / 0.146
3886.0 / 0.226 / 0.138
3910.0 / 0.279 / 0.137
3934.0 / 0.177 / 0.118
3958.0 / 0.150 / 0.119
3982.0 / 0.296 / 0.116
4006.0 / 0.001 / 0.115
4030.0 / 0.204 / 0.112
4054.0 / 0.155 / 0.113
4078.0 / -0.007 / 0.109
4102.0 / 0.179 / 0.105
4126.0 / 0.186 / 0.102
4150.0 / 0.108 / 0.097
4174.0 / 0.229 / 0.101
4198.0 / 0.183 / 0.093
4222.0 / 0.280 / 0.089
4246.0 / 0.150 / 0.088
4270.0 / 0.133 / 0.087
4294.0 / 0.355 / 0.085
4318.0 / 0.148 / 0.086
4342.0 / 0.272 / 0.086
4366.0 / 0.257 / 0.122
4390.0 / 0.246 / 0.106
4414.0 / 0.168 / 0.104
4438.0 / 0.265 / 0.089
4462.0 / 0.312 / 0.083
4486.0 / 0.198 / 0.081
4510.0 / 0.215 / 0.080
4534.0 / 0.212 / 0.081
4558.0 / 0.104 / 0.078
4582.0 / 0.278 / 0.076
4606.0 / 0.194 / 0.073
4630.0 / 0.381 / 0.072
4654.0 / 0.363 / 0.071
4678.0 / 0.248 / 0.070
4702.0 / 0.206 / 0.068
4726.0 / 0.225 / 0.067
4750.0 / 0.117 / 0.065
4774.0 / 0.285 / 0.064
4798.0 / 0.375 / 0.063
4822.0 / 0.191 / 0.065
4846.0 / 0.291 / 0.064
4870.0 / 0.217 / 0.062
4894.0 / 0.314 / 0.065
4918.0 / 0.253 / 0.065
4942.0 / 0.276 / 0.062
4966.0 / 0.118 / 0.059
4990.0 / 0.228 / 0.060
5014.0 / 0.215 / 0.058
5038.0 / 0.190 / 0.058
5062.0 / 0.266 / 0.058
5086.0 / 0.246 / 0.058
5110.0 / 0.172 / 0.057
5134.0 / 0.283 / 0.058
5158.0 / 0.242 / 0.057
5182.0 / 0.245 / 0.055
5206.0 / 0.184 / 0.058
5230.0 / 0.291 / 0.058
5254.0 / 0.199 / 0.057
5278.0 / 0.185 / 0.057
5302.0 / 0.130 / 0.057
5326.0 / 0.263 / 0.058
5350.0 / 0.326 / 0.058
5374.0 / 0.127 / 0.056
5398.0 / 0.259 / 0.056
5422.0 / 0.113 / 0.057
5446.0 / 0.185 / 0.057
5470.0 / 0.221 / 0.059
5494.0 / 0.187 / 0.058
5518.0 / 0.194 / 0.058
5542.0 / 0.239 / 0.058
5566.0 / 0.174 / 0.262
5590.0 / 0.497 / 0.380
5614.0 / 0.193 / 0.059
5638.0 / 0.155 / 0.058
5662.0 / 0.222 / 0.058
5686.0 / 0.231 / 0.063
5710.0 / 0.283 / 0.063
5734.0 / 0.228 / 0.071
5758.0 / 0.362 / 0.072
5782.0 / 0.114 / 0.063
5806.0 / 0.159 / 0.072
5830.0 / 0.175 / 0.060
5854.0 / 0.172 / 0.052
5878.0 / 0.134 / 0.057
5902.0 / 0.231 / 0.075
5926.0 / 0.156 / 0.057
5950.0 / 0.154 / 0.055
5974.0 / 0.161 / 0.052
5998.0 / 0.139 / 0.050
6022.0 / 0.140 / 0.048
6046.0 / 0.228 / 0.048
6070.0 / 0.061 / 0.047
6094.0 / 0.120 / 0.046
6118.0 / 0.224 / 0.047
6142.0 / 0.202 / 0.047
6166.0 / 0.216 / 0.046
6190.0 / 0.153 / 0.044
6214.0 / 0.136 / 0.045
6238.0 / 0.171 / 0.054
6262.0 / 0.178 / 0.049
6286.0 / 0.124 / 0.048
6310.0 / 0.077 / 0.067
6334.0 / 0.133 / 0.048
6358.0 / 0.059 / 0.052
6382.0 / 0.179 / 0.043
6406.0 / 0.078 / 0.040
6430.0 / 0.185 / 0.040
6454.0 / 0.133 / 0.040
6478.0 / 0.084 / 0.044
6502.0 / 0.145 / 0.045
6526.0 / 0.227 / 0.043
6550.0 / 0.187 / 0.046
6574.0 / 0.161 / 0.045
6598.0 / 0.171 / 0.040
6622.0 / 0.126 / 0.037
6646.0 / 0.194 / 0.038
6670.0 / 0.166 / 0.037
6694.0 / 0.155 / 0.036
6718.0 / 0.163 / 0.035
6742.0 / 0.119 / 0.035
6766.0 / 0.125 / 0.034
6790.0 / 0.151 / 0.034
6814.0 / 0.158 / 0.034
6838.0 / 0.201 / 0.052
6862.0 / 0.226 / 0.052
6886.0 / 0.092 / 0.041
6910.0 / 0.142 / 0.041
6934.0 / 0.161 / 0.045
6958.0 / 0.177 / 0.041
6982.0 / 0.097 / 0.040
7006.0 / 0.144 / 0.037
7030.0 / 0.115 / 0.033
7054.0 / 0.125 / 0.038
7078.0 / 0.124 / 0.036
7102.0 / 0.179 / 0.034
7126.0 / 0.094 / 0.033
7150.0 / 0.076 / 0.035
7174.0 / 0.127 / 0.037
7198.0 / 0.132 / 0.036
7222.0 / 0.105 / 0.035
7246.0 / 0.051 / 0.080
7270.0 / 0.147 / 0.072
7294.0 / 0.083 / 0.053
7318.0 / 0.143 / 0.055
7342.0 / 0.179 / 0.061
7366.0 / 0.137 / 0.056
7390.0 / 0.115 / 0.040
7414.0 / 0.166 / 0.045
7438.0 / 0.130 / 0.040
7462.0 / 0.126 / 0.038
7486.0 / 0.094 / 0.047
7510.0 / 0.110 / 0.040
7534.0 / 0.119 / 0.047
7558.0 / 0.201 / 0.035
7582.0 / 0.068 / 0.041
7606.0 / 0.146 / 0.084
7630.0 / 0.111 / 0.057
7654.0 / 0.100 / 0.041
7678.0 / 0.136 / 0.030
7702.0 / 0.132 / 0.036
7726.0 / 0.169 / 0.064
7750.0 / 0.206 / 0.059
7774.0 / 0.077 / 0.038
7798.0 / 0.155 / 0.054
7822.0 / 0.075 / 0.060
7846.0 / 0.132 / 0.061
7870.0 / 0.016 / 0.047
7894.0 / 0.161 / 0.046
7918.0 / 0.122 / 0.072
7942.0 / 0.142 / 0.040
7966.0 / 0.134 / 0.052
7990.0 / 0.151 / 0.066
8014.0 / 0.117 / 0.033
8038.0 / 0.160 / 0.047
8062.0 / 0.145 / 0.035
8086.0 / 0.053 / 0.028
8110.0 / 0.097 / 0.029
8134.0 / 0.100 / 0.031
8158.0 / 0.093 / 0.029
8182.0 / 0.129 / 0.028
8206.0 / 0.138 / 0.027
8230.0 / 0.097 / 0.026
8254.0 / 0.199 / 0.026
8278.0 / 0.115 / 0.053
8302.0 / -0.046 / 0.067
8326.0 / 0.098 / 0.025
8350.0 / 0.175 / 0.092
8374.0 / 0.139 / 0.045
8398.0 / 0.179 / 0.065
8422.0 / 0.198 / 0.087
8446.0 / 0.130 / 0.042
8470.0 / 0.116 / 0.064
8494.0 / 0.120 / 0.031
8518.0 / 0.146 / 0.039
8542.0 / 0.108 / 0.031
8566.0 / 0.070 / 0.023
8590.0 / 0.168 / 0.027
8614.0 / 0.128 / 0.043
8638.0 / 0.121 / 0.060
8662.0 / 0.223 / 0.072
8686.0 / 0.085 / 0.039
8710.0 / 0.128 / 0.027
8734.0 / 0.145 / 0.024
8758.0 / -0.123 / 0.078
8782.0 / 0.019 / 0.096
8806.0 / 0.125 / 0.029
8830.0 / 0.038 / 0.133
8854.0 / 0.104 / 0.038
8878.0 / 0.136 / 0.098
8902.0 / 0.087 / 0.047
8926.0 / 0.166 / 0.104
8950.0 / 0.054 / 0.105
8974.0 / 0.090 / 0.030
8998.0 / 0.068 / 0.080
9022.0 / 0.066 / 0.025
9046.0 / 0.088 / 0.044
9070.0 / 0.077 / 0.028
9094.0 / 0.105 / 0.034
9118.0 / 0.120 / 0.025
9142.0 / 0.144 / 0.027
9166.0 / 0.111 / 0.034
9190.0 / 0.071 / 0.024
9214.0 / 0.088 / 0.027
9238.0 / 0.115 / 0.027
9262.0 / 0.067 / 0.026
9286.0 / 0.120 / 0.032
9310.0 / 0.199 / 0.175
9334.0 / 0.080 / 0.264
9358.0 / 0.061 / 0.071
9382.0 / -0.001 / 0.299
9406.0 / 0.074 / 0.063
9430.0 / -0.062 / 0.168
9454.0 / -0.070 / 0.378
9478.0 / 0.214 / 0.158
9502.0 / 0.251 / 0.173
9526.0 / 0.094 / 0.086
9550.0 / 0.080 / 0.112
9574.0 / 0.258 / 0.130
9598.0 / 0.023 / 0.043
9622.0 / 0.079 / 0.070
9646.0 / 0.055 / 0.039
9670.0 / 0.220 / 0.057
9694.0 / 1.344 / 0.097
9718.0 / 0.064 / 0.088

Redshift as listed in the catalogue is 0.15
